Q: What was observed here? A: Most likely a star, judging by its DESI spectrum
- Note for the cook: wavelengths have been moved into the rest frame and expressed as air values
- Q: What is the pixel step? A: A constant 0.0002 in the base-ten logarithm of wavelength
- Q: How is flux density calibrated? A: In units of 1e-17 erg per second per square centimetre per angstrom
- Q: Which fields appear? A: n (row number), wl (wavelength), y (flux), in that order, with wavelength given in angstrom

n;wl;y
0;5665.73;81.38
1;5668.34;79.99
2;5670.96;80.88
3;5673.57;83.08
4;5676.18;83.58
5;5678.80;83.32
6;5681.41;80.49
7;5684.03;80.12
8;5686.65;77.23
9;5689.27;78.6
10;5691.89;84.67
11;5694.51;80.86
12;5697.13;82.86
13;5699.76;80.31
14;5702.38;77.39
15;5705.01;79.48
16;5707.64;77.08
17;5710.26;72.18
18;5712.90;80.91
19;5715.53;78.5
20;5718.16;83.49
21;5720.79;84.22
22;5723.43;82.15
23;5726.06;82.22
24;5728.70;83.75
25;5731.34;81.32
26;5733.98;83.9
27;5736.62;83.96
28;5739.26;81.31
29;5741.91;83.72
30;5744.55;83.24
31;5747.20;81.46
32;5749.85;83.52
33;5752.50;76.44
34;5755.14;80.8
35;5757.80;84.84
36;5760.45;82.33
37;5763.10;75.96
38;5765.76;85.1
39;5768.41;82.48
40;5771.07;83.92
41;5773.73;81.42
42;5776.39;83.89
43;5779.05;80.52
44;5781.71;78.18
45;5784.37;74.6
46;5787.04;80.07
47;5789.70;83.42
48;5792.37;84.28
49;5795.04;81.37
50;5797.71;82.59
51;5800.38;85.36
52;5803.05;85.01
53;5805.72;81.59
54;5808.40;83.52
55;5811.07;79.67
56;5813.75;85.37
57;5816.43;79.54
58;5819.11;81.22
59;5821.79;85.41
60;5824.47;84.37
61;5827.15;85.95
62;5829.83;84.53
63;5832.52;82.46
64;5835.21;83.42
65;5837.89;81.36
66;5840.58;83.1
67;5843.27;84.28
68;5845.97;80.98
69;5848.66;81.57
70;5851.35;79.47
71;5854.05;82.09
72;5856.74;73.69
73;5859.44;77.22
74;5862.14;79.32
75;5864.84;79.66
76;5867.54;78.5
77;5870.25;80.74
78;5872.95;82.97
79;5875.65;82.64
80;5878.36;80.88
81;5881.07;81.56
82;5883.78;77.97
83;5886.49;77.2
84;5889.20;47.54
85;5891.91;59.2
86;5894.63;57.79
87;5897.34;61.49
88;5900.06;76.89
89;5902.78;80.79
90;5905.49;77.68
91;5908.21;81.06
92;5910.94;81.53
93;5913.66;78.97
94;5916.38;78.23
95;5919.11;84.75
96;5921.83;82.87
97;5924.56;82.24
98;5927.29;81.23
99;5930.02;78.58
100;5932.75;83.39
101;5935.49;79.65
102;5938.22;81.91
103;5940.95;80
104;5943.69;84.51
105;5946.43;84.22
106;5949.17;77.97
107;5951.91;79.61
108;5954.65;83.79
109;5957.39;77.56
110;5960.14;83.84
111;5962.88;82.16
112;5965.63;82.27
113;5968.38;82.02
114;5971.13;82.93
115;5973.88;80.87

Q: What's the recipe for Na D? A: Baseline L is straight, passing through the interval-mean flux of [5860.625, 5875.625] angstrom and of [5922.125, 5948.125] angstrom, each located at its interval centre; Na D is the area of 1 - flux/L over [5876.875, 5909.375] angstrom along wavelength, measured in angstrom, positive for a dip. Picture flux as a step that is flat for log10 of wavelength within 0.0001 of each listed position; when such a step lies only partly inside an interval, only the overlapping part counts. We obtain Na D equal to 3.7 angstrom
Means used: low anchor 80.4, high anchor 81.7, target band 71.7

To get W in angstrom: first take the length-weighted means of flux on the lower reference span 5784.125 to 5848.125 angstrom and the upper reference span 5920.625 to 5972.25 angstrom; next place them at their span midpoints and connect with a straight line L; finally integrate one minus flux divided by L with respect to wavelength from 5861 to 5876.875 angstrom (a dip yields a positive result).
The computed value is 0.3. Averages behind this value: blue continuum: 82.8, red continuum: 81.6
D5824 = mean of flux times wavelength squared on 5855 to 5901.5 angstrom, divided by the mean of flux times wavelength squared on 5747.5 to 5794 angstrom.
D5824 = 0.9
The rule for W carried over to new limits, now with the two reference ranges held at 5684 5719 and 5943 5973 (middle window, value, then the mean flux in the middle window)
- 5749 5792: -0.56 angstrom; 81.1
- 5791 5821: -0.86 angstrom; 82.7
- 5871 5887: 0.07 angstrom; 80.7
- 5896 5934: 1.01 angstrom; 79.3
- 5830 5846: -0.43 angstrom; 82.8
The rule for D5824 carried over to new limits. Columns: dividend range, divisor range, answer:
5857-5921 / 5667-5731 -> 1.00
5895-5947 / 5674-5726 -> 1.07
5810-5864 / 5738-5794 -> 1.03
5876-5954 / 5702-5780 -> 1.01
